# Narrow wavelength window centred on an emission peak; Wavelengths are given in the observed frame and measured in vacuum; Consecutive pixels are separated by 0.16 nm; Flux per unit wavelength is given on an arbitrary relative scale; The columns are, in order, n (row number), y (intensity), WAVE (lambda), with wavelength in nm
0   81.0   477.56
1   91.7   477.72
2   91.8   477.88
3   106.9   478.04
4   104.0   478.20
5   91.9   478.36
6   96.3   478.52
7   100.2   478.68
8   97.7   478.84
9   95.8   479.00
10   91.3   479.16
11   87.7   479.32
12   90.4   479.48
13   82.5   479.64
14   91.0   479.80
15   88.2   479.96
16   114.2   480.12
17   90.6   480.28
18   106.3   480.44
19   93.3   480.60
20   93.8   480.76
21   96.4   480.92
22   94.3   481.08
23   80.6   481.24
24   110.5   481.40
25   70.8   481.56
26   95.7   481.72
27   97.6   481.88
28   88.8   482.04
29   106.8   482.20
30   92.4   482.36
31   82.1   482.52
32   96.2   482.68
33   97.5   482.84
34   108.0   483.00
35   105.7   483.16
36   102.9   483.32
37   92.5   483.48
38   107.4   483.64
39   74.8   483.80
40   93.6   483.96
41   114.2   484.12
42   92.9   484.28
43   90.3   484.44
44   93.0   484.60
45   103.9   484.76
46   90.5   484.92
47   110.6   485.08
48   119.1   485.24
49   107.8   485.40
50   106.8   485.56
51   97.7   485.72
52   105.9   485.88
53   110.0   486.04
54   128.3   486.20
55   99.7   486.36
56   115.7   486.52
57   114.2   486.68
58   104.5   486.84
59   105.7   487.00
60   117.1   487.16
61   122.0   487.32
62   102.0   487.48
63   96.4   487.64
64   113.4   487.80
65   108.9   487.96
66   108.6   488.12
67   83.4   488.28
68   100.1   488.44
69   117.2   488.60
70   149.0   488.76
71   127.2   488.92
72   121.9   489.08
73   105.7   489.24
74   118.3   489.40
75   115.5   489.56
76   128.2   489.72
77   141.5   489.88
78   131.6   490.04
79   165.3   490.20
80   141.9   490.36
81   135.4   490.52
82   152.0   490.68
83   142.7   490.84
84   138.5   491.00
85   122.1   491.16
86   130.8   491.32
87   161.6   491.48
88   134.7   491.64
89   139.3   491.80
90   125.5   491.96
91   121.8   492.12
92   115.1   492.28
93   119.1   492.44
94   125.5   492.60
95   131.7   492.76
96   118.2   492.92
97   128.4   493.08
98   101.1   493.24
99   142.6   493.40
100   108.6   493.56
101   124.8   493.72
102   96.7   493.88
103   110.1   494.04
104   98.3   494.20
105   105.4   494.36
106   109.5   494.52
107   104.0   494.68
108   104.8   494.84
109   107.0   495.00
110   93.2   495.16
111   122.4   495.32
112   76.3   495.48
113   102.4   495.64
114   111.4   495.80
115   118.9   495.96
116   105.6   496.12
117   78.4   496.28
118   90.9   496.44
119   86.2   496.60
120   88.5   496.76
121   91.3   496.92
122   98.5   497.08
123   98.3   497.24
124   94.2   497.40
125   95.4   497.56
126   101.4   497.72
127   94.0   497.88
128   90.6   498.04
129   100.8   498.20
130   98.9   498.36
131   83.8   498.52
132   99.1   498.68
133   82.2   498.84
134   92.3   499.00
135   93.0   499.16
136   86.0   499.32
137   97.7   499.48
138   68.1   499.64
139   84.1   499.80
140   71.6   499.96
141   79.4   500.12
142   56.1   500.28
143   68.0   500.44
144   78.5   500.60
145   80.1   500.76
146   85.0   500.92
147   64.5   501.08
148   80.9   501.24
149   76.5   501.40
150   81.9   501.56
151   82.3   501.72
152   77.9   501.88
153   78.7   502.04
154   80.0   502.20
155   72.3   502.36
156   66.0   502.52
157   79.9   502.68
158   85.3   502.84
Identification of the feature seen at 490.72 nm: C III]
